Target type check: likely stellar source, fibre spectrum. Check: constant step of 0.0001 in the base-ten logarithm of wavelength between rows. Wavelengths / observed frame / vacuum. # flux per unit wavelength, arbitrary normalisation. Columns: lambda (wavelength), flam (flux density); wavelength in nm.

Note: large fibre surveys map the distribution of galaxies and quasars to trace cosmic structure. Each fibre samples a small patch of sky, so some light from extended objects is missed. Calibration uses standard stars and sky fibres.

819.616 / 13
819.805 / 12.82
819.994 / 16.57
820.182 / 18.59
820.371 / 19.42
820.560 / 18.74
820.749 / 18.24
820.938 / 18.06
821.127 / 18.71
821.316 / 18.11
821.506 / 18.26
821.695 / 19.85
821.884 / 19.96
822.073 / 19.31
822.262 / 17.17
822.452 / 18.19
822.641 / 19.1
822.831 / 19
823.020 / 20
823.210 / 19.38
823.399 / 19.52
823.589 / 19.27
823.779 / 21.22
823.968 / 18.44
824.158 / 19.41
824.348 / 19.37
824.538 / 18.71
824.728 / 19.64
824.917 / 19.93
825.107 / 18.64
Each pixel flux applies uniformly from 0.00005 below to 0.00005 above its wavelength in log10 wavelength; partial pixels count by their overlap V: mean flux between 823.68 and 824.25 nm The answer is 19.7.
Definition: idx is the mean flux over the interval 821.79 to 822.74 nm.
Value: 18.7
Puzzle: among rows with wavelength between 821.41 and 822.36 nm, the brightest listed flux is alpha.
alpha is 19.96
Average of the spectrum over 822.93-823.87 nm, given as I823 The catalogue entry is 19.9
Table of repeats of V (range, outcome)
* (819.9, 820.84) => 18.3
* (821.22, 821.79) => 18.7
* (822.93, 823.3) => 19.7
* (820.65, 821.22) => 18.3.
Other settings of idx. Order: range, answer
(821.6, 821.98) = 19.9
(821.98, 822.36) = 18.2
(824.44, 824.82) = 19.2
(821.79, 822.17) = 19.6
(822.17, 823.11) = 18.7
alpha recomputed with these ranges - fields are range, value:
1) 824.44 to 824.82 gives 19.64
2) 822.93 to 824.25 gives 21.22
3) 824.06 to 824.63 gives 19.41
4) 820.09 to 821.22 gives 19.42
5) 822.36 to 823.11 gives 20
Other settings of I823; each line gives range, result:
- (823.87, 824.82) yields 19.1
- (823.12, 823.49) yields 19.5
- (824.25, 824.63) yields 19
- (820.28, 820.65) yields 19.1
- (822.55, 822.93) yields 19.1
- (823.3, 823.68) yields 19.4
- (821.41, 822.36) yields 18.9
